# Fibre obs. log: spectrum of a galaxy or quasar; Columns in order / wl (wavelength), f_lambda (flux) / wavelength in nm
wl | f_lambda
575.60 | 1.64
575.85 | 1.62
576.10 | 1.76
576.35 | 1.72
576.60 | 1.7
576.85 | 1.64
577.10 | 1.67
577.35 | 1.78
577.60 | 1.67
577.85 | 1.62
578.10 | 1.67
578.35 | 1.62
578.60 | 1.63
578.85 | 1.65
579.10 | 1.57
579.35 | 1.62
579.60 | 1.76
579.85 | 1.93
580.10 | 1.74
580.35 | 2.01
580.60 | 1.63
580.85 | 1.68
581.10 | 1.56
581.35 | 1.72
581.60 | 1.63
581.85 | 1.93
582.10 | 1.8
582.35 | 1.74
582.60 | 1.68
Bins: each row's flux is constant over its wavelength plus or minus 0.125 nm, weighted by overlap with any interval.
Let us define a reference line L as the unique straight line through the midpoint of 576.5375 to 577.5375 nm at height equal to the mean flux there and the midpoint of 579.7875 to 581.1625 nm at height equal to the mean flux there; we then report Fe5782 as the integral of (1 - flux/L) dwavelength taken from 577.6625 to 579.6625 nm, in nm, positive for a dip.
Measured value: 0.100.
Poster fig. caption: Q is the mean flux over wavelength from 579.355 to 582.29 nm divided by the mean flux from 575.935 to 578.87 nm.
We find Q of 1.0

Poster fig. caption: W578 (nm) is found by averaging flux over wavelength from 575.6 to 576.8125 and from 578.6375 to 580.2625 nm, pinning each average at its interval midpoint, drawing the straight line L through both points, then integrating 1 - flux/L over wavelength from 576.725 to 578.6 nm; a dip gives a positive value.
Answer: 0.04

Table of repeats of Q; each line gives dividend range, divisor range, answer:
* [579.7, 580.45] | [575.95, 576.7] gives 1.09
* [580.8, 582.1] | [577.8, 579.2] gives 1.05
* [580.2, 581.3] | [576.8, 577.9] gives 1.02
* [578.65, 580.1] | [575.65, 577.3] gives 1.01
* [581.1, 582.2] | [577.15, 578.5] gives 1.04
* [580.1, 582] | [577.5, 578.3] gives 1.05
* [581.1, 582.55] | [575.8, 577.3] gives 1.03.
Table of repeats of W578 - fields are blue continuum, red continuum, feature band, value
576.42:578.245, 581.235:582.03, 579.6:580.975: -0.05 nm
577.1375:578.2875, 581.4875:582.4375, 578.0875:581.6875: 0.07 nm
